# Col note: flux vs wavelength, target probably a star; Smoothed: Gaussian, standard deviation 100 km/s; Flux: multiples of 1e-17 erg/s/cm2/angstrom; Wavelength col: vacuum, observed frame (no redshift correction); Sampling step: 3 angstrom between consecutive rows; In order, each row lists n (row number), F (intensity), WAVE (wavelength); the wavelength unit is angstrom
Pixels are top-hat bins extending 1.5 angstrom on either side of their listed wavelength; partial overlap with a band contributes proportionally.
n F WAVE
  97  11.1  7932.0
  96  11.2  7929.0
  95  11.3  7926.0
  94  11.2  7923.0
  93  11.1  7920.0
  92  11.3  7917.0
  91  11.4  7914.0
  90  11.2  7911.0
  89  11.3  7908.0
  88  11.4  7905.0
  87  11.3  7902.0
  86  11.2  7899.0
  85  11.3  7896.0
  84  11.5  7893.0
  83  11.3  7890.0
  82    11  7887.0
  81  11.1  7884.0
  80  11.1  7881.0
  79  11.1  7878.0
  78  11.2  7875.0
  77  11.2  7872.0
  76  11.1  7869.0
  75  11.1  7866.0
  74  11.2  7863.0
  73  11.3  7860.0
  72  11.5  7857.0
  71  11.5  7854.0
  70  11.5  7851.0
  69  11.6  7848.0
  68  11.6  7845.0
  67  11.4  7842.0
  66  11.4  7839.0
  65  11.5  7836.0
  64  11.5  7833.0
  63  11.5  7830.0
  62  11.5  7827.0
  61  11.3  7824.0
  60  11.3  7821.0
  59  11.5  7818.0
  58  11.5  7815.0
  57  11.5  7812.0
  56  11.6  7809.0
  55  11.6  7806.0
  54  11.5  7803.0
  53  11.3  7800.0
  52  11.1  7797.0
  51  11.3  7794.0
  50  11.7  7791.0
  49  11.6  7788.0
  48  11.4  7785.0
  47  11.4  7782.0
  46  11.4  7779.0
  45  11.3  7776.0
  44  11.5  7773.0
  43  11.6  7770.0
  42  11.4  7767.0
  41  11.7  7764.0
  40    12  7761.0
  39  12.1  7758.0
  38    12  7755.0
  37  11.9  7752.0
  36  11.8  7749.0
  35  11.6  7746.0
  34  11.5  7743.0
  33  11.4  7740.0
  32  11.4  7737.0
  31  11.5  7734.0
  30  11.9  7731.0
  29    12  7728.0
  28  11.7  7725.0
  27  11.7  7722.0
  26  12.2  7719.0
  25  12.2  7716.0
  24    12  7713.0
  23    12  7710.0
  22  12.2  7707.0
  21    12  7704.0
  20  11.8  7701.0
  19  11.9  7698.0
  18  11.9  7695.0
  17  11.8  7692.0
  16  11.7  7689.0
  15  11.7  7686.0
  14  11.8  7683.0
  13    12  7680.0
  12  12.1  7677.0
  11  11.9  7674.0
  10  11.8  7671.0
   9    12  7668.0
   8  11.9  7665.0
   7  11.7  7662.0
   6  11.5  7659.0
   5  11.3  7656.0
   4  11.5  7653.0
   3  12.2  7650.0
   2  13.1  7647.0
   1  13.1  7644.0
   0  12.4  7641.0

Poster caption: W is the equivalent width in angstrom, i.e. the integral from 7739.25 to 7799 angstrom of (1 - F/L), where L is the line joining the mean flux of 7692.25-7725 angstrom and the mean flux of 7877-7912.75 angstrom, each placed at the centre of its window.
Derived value 0.75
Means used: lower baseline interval 12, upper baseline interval 11.2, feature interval 11.6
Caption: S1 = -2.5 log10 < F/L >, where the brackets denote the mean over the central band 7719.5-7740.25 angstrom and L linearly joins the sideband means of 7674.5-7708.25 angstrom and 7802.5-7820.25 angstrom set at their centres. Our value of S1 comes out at 0.01 mag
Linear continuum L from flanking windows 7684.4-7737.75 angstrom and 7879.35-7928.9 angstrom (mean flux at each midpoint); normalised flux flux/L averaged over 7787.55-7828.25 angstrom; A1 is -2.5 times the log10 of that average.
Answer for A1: 0.01 mag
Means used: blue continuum 11.9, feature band 11.4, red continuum 11.2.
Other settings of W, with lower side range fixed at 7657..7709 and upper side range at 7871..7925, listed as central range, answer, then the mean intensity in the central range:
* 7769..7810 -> 0.37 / 11.4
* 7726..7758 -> -0.08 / 11.7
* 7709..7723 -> -0.32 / 12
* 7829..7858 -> -0.27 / 11.5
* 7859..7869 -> 0.14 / 11.2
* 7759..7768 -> -0.09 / 11.7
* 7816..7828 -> 0.06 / 11.4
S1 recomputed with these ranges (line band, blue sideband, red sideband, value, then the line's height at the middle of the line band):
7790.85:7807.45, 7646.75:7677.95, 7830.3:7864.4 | 0.02 mag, 11.6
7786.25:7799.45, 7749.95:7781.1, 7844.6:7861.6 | 0.02 mag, 11.6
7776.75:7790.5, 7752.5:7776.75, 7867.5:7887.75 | 0.01 mag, 11.6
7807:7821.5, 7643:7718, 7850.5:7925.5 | 0.00 mag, 11.5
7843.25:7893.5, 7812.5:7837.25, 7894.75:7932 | 0.01 mag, 11.4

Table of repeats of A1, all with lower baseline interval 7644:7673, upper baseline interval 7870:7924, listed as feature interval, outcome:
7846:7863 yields -0.009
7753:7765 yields -0.028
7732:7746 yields 0.021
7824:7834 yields -0.003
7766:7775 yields 0.011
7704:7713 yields -0.024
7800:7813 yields -0.002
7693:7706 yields -0.007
